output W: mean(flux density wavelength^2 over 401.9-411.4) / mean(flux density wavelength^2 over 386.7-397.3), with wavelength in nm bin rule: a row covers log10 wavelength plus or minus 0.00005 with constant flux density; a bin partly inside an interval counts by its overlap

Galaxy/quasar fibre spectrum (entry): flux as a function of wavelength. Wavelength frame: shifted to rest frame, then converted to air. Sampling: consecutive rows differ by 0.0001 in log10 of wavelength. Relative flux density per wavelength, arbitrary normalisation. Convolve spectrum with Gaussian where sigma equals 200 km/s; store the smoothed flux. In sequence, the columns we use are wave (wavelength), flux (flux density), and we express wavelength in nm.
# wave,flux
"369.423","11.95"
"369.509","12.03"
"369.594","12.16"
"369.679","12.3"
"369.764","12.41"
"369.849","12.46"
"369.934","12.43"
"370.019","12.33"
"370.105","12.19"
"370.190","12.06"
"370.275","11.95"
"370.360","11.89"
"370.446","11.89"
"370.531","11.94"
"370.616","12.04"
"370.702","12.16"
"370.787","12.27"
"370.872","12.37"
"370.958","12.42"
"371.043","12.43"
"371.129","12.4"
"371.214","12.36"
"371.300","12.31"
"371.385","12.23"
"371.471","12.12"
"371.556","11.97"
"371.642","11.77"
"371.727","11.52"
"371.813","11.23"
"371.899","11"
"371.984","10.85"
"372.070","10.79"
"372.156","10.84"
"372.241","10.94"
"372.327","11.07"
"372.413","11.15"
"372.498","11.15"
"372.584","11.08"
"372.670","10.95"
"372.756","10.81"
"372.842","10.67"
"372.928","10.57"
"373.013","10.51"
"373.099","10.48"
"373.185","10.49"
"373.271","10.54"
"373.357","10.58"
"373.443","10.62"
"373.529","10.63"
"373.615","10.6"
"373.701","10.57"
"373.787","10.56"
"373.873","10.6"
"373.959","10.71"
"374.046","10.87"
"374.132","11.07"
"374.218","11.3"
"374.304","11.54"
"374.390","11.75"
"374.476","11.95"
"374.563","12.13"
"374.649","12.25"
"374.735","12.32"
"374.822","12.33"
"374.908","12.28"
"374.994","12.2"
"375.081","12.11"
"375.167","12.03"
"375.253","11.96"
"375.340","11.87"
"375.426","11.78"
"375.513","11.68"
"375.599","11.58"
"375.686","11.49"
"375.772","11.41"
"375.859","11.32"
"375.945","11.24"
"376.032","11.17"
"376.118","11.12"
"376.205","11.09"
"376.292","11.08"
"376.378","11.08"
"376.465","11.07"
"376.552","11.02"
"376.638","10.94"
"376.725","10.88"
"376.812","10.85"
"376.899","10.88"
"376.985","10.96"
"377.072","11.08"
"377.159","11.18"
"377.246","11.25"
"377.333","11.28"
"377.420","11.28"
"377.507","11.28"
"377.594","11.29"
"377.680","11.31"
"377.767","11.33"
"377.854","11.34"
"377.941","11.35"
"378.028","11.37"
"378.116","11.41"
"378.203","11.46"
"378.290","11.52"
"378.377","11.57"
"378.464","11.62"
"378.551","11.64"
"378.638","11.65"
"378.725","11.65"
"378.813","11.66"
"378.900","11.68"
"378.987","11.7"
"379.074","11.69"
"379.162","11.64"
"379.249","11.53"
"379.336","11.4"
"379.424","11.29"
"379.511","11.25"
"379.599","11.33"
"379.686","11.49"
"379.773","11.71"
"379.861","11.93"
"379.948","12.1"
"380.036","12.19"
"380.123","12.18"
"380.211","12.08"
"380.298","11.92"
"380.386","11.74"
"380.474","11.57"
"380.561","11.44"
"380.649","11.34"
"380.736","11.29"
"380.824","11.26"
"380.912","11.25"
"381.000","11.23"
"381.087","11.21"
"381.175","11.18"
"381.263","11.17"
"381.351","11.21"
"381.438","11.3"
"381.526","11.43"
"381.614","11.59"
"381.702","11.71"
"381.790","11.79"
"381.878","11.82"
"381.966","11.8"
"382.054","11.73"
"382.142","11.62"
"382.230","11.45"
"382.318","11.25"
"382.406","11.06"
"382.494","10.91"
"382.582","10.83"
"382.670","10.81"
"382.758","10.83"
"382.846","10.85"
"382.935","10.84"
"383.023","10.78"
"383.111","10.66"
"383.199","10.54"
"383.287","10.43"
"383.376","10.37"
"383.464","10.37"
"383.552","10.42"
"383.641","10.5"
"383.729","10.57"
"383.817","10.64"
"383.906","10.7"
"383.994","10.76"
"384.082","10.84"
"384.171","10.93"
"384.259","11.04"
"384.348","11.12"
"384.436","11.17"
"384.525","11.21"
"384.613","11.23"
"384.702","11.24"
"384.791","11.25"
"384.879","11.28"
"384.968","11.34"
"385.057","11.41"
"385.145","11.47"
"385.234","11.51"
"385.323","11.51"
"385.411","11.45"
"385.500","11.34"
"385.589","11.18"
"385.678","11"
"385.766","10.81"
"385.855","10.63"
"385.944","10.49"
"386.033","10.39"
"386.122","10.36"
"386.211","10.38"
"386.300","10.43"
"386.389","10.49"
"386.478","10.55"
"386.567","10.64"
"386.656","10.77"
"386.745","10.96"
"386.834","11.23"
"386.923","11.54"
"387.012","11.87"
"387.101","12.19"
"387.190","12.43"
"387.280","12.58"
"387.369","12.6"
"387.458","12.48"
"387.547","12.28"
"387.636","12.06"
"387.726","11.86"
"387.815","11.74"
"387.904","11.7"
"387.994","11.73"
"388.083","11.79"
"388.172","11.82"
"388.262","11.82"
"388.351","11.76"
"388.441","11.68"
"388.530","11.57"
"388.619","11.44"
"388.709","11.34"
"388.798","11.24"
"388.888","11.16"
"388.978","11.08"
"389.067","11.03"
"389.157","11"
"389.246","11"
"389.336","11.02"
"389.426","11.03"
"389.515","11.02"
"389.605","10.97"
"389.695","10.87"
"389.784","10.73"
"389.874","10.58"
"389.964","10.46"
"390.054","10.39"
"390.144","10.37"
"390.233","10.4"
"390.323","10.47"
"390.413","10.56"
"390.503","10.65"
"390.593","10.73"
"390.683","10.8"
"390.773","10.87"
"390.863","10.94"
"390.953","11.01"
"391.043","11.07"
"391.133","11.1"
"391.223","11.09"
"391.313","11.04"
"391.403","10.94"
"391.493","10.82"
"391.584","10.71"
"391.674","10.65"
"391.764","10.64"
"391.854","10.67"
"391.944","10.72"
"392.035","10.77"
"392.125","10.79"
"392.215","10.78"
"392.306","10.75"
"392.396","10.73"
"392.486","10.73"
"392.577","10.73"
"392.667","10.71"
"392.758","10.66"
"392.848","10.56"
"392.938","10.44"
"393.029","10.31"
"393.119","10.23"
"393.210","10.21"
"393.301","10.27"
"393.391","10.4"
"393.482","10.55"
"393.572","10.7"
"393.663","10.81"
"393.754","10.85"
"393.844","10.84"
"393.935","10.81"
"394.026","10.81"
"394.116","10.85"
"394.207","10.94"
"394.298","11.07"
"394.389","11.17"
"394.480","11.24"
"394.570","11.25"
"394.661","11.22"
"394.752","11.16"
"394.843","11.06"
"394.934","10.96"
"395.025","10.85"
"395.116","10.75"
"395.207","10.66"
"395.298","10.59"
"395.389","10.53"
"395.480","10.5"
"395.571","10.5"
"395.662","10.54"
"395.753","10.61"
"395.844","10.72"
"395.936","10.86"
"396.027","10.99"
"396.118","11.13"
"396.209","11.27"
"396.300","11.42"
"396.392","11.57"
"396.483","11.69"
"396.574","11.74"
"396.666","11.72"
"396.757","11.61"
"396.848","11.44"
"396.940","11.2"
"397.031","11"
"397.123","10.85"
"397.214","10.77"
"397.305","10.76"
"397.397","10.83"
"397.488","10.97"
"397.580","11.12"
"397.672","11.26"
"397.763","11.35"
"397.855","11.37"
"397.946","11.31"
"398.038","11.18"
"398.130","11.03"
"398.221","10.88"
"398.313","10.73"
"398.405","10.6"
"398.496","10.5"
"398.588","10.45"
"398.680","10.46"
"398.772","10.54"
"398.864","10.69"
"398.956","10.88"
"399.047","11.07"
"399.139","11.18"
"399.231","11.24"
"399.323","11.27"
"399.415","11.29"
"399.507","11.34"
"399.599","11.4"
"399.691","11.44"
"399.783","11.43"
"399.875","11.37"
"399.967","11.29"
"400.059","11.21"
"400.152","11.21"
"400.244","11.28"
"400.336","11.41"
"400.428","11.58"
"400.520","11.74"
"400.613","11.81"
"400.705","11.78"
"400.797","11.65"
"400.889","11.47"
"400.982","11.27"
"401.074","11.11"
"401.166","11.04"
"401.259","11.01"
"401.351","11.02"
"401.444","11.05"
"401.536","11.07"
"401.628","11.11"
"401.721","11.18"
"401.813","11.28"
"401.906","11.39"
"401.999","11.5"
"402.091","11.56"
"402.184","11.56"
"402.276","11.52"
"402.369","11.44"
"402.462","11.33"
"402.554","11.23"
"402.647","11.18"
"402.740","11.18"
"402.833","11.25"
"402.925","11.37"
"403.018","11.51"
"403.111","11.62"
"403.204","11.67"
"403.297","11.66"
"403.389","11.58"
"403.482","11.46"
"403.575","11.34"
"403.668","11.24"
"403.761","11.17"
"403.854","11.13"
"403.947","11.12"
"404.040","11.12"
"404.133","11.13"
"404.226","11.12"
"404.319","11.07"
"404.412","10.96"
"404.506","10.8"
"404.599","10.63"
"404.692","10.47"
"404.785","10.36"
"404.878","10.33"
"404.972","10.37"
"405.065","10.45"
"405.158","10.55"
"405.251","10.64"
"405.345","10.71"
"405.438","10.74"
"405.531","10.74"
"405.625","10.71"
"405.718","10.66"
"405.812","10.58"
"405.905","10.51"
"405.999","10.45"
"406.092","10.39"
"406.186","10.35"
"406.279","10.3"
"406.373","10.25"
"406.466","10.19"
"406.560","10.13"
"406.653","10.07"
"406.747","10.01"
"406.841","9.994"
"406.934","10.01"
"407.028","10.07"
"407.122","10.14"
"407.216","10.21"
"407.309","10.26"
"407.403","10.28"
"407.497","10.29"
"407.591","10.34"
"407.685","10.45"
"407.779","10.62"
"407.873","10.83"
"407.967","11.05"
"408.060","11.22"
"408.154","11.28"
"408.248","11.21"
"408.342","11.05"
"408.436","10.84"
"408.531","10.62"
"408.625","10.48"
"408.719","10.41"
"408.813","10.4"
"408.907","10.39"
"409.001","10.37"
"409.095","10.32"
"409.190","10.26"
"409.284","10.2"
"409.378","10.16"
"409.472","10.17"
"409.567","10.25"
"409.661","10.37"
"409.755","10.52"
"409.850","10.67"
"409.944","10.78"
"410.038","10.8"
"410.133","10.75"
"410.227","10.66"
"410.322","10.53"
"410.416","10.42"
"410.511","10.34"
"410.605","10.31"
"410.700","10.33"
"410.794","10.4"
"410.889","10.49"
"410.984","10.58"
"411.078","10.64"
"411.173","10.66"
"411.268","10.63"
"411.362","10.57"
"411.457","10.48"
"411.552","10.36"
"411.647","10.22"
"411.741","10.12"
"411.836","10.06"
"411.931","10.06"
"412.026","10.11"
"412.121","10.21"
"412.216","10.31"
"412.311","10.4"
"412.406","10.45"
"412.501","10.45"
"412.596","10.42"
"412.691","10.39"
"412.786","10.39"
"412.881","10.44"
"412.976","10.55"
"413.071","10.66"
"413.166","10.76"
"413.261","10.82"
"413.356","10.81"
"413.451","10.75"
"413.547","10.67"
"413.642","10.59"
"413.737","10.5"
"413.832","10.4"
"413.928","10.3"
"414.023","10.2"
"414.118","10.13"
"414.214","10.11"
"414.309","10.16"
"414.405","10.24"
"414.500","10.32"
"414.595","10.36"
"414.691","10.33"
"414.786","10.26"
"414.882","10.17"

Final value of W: 1.04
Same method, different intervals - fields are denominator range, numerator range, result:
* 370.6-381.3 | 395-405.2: 1.10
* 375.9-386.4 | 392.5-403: 1.07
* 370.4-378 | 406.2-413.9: 1.10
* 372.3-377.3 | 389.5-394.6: 1.05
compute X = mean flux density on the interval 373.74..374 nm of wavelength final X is 10.6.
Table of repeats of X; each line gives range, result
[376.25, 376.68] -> 11.1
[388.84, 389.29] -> 11.1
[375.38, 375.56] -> 11.8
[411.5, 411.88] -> 10.2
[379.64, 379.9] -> 11.7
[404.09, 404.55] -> 11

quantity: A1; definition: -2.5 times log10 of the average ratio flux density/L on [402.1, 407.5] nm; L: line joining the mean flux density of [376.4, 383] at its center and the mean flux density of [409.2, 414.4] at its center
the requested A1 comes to -0.02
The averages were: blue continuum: 11.4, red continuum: 10.4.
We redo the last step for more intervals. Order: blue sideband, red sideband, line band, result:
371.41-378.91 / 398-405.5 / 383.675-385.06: 0.019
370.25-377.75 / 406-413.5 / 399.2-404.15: -0.068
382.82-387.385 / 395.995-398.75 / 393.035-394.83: 0.027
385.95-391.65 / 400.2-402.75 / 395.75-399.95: 0.019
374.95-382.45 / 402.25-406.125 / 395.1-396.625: 0.019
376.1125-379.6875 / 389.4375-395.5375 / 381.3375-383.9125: 0.011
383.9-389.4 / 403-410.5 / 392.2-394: 0.050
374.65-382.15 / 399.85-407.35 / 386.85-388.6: -0.061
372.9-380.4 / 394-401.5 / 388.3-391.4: 0.024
